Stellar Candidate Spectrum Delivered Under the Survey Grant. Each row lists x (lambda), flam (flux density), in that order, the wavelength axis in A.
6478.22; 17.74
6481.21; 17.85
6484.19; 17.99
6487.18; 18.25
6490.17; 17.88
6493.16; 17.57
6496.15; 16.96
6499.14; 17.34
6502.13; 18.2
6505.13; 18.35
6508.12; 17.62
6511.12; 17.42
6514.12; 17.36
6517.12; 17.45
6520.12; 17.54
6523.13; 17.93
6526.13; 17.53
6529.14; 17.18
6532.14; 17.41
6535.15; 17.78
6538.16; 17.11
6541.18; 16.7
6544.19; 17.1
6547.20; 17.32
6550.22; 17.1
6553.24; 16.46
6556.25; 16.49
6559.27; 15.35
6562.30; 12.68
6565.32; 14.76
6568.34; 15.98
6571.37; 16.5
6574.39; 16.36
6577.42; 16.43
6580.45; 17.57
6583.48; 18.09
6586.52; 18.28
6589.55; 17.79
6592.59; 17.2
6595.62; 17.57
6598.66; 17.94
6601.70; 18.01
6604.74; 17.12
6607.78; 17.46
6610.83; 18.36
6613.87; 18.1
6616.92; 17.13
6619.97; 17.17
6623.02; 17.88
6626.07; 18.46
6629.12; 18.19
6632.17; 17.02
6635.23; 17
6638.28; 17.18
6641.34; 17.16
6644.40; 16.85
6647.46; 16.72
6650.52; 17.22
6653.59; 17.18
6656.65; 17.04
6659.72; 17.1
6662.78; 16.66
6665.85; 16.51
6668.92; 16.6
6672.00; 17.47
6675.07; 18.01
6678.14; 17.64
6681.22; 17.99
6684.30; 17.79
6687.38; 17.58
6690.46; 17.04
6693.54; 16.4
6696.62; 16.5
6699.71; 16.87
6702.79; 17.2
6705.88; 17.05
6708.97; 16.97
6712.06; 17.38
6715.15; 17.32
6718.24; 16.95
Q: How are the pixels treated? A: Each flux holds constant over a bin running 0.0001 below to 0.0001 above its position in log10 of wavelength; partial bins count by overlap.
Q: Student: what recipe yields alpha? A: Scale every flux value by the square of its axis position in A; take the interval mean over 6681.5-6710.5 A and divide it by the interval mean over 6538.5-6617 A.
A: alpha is 1.05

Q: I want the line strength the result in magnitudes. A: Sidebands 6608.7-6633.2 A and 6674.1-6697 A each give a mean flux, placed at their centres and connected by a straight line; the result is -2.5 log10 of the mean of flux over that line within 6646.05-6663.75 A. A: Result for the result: 0.04 mag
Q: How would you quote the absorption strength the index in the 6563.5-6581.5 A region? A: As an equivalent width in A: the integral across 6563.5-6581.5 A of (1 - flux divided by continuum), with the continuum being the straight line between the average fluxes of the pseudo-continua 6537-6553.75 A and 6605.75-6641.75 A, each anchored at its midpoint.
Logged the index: 1.08 A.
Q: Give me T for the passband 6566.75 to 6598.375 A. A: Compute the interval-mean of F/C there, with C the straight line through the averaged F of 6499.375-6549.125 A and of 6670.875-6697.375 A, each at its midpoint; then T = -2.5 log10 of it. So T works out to 0.016 mag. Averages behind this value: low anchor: 17.5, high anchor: 17.4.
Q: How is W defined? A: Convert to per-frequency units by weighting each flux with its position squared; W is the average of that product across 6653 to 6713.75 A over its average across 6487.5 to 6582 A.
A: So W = 1.06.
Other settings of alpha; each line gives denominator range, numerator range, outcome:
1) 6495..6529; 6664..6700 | 1.03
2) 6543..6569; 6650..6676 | 1.11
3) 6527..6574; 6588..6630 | 1.10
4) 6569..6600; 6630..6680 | 1.01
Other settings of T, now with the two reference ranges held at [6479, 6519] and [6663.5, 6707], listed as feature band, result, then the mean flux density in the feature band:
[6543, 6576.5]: 0.10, 16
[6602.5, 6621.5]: -0.01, 17.6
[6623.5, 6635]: -0.03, 17.8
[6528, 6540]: 0.02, 17.4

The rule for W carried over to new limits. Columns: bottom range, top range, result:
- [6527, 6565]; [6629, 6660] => 1.07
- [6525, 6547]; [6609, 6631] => 1.06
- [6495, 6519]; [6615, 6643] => 1.03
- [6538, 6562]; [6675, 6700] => 1.09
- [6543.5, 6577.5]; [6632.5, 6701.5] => 1.10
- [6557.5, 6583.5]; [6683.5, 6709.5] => 1.12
